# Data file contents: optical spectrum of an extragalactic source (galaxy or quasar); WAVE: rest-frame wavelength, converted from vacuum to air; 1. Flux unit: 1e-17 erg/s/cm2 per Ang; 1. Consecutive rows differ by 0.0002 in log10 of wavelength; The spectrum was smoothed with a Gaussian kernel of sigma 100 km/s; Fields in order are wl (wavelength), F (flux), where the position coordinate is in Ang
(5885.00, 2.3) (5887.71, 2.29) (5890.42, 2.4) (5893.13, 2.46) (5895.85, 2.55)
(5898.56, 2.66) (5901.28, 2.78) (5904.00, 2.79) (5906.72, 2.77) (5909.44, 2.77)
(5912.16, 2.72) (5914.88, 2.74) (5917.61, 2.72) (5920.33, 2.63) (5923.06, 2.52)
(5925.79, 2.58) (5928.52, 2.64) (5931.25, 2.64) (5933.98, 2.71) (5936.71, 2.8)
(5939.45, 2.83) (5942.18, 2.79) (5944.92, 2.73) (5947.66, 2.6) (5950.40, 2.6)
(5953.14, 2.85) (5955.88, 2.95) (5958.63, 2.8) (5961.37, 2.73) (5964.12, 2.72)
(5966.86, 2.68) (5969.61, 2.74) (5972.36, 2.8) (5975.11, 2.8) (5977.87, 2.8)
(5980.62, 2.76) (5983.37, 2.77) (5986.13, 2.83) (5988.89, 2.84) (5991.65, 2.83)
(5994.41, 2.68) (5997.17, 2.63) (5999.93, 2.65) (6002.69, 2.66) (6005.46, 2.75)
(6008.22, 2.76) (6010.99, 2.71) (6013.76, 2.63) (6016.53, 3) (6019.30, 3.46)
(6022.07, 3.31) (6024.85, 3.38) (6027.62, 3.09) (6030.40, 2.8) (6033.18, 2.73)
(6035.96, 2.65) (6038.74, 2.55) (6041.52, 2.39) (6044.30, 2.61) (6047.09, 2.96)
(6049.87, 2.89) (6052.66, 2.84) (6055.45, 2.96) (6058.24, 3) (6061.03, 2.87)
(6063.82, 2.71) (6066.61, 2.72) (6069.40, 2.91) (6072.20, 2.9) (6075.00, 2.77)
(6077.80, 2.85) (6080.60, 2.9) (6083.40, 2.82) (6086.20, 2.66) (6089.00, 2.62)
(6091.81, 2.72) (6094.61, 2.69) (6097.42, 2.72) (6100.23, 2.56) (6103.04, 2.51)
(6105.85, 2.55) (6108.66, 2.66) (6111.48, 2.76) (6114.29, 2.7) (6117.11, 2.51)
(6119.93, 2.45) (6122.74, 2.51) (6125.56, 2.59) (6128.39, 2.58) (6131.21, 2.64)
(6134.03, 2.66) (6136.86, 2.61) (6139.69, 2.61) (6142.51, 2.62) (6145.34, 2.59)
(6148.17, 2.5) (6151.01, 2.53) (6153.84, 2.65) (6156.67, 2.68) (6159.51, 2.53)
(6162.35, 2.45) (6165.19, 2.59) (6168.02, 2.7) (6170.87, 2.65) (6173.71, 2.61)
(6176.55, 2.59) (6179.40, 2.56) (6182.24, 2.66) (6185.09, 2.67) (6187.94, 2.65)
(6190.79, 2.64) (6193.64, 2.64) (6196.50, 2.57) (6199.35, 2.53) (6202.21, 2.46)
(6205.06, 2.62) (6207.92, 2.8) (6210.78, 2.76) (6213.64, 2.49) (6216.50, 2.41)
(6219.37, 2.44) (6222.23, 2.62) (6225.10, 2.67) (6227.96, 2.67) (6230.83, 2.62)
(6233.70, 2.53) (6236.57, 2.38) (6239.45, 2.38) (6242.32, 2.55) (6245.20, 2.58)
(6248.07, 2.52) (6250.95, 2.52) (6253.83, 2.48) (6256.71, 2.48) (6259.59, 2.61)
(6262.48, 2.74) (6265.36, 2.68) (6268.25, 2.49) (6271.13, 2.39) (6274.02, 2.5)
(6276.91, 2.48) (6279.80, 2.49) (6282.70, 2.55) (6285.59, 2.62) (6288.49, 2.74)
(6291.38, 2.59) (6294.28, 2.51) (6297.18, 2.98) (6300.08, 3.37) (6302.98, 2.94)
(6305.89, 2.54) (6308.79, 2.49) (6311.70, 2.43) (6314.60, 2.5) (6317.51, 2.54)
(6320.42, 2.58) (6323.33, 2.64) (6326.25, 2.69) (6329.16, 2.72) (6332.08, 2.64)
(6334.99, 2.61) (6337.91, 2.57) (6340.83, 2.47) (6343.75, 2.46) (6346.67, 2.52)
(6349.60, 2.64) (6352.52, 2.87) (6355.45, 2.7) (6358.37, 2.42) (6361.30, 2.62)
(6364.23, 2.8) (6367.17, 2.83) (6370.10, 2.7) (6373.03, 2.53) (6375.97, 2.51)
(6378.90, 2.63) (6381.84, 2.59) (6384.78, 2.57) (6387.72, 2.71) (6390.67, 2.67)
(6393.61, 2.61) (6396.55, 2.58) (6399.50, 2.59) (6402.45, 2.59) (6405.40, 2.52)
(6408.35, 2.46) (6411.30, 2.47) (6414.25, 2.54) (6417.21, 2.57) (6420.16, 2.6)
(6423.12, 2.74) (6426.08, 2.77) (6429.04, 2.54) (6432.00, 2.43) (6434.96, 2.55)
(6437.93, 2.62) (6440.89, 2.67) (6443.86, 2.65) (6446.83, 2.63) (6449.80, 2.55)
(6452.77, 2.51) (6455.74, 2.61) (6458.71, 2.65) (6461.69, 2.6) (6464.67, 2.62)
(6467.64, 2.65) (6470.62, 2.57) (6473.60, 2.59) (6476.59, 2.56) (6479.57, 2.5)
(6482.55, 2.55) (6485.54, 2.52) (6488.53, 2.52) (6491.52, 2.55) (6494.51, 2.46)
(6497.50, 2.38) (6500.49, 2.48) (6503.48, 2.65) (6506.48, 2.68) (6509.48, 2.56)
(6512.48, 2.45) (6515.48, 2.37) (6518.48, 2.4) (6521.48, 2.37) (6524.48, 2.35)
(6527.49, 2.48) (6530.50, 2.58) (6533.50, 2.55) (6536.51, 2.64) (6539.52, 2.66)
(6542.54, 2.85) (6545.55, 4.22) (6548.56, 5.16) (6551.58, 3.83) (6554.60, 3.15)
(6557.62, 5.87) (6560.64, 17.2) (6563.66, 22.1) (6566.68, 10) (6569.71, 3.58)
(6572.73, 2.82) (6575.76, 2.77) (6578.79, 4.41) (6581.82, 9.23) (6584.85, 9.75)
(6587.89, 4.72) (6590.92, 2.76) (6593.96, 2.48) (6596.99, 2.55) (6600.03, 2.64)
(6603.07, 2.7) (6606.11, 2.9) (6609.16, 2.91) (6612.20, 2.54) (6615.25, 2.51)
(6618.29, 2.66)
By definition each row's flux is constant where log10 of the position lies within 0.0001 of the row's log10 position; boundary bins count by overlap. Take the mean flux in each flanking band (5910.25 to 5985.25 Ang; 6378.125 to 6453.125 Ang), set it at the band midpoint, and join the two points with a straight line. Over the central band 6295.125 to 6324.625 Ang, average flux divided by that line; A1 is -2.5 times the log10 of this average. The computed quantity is -0.03 mag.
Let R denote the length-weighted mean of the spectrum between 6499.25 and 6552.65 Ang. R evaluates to 2.84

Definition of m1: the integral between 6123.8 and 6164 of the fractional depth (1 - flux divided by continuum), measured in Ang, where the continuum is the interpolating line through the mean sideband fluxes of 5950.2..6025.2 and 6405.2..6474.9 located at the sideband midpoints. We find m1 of 2.3 Ang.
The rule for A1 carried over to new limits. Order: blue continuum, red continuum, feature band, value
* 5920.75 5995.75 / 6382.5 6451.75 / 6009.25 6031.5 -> -0.12 mag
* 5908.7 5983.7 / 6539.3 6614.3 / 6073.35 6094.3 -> 0.20 mag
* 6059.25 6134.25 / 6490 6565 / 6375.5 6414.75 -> 0.41 mag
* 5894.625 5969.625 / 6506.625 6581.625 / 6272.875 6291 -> 0.47 mag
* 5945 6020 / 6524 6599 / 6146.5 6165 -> 0.36 mag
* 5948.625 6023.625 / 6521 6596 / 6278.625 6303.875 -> 0.46 mag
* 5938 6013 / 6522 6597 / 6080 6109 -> 0.23 mag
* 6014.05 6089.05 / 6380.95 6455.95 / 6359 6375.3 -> -0.02 mag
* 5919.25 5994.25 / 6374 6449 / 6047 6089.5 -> -0.05 mag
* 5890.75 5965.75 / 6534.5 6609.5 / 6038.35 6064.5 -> 0.16 mag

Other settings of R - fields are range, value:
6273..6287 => 2.53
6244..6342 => 2.61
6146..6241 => 2.58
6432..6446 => 2.6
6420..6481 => 2.6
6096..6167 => 2.59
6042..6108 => 2.76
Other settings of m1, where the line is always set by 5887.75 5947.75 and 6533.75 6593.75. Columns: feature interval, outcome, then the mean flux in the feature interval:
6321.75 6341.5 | 9.1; 2.63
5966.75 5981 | 1.0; 2.77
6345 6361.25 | 7.7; 2.63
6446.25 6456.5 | 5.5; 2.57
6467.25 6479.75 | 6.8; 2.57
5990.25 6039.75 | 5.3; 2.85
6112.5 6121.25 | 2.7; 2.56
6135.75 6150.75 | 5.0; 2.58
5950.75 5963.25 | 0.3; 2.81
